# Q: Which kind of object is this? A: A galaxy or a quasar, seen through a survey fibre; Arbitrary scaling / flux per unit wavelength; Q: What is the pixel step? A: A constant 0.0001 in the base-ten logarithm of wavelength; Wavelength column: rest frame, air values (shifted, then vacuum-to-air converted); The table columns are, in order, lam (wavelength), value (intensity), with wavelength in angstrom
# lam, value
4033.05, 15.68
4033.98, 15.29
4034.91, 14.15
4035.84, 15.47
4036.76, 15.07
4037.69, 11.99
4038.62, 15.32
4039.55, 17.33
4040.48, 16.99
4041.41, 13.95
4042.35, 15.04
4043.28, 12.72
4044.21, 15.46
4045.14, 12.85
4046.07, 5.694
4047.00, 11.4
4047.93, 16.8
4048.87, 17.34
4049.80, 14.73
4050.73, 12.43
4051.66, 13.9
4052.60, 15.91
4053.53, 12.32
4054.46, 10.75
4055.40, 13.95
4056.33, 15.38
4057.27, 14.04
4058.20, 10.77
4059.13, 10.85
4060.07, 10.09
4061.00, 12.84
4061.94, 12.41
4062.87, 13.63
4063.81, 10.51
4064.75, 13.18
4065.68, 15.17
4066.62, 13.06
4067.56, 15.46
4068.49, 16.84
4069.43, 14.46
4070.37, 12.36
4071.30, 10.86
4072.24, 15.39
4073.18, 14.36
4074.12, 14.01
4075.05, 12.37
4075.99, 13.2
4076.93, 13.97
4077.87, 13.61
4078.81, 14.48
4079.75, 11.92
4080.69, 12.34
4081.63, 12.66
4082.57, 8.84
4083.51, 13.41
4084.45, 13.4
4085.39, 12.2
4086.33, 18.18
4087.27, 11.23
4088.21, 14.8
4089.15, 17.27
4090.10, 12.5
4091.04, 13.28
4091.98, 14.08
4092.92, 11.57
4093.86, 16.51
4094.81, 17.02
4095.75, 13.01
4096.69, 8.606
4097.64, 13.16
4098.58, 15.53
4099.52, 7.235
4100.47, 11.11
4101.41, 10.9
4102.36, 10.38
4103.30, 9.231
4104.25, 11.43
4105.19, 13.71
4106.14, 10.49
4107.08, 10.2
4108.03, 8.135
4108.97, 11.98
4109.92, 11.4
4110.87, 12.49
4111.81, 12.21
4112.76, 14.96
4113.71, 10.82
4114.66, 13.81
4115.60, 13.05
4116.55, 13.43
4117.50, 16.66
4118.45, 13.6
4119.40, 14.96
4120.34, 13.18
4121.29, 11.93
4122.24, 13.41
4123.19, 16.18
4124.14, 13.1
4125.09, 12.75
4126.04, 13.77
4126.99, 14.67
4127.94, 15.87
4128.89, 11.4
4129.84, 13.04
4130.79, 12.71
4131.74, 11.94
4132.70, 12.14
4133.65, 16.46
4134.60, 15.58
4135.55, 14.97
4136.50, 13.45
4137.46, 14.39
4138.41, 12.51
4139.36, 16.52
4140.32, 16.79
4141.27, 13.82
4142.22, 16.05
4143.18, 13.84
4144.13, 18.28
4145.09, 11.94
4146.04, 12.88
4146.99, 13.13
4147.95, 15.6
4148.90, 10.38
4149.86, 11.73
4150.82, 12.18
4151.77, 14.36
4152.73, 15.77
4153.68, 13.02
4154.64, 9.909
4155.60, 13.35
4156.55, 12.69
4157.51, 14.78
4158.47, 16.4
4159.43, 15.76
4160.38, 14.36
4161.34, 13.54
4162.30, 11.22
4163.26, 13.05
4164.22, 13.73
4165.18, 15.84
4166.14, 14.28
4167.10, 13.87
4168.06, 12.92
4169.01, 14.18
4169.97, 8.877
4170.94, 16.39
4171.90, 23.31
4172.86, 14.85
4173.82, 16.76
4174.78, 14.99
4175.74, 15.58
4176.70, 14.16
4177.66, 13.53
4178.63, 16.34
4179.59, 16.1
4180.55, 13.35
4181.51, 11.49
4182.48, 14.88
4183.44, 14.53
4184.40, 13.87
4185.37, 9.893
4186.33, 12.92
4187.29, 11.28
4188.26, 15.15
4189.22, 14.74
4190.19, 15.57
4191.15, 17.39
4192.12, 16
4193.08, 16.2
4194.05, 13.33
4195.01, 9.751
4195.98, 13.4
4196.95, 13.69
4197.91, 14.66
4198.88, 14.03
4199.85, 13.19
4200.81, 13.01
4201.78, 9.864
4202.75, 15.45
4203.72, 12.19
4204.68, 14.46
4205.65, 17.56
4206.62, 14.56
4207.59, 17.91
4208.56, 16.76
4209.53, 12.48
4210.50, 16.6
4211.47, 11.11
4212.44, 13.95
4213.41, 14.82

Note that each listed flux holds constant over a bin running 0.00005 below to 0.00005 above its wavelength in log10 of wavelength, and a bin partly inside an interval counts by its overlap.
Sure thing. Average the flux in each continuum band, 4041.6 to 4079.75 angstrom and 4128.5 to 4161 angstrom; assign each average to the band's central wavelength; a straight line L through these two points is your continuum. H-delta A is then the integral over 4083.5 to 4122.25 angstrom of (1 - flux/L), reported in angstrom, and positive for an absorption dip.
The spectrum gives 2.5 angstrom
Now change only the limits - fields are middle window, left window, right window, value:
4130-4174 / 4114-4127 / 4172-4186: 0.3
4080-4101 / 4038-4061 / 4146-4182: 1.0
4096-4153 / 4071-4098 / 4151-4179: 3.3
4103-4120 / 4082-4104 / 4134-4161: 1.0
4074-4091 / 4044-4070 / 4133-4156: 0.2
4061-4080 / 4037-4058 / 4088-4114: -0.5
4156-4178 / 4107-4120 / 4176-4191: -1.4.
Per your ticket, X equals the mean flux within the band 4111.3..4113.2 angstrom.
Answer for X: 13.6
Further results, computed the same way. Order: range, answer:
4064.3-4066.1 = 14.2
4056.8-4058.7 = 12.4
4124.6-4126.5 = 13.3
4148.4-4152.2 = 12.2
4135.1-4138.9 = 13.8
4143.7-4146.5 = 14.3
